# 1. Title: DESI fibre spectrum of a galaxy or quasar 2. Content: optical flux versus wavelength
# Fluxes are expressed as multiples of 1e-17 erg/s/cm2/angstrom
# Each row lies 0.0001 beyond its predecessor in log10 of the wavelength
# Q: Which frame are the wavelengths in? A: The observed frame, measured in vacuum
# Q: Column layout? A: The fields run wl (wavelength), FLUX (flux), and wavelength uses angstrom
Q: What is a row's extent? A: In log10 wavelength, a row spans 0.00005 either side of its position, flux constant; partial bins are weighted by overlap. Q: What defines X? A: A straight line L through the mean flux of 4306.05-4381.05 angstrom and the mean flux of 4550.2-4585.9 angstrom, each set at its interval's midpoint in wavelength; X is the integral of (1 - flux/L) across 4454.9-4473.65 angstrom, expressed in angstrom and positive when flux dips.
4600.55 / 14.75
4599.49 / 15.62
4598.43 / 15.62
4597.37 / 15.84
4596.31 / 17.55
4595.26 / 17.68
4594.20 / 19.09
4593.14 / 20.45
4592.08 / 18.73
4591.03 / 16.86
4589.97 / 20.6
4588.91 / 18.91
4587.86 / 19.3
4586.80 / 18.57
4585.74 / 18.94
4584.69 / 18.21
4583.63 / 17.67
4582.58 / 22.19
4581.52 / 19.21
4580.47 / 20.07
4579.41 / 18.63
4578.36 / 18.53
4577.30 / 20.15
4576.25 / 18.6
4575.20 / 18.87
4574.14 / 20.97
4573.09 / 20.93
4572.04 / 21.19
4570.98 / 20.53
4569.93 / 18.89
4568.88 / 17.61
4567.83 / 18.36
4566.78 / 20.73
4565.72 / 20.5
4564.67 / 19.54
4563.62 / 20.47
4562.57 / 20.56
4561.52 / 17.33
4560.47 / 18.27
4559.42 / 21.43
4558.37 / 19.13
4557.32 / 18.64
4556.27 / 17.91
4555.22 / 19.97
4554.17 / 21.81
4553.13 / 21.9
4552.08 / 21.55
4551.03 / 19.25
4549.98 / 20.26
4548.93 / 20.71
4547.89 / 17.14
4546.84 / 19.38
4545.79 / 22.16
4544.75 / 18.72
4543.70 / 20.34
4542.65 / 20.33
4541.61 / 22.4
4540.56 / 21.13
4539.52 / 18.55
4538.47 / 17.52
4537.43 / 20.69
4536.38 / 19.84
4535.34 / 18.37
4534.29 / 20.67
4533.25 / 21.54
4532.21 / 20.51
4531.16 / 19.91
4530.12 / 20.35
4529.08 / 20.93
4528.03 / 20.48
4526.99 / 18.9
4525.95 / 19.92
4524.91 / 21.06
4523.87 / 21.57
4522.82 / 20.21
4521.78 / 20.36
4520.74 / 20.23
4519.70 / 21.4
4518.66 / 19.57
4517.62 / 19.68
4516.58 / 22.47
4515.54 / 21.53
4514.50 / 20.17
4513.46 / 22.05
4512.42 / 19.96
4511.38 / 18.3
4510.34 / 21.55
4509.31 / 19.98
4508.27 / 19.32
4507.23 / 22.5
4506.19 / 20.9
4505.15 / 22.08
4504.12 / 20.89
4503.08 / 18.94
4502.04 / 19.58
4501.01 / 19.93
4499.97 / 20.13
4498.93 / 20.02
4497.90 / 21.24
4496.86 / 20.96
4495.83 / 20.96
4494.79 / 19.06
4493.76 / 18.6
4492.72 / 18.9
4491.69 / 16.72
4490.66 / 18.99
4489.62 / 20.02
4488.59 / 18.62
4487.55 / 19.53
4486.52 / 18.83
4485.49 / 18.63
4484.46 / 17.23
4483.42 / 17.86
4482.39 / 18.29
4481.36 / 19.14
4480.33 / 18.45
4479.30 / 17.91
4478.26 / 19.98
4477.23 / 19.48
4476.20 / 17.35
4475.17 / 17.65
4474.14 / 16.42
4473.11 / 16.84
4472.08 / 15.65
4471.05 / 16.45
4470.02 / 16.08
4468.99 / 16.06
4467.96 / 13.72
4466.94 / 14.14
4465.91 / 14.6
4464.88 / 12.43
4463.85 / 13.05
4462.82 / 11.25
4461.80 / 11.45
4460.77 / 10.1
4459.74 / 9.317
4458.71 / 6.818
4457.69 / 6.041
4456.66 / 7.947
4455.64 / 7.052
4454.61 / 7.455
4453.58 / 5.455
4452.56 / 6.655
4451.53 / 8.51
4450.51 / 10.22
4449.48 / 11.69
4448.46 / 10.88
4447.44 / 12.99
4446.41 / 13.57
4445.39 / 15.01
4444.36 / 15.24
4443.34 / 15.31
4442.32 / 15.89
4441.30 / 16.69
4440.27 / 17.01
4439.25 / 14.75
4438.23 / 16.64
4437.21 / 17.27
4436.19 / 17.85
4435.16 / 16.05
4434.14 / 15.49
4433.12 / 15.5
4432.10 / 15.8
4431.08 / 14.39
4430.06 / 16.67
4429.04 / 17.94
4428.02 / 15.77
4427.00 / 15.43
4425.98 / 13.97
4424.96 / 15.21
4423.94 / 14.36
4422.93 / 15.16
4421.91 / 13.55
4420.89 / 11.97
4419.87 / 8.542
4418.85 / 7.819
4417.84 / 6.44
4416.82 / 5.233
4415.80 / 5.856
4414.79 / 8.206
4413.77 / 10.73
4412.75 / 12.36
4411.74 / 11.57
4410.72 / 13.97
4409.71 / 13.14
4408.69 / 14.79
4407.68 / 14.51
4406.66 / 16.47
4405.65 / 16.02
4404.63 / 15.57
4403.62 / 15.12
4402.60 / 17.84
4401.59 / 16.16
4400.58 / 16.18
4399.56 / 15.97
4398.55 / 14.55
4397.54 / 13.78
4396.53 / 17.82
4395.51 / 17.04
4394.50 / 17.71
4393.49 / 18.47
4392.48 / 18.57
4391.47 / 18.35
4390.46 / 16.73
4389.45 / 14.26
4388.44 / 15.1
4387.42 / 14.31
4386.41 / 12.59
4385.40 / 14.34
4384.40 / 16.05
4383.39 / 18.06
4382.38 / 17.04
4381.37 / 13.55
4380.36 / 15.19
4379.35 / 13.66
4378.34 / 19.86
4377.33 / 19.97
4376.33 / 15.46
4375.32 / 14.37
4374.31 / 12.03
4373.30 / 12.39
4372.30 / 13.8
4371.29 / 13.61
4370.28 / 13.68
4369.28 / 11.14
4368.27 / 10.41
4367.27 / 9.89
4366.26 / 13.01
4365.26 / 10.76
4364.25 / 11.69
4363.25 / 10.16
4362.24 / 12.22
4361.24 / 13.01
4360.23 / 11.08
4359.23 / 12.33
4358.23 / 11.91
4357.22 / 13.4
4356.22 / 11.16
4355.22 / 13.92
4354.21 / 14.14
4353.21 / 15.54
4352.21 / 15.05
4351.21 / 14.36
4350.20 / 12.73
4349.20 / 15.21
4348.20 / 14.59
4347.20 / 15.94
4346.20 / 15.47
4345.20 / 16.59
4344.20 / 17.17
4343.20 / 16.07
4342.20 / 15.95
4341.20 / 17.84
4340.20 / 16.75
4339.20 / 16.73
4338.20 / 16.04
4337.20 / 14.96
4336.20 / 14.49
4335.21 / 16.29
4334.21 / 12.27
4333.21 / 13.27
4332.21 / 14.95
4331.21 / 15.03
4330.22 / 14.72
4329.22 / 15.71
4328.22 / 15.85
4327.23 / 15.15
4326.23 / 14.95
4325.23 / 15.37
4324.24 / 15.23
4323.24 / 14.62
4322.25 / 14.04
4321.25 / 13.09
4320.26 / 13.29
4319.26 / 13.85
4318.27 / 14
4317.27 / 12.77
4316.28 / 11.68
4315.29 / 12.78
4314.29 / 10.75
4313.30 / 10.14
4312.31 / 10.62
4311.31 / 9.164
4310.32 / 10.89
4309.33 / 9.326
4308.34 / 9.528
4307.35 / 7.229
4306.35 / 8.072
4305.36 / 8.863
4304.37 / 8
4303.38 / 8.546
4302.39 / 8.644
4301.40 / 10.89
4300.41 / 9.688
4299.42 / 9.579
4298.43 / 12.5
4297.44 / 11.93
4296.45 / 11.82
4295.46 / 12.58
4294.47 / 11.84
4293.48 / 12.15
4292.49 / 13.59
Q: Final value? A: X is 5.3 angstrom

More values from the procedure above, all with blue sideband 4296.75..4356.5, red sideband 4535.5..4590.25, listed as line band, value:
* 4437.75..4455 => 4.0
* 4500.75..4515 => -1.8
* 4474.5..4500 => -1.9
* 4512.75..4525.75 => -1.6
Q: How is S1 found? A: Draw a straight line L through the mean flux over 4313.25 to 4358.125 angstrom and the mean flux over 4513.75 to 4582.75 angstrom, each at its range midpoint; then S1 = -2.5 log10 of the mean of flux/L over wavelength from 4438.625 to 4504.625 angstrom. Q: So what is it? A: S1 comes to 0.18 mag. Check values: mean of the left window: 14.6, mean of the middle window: 15.4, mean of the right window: 20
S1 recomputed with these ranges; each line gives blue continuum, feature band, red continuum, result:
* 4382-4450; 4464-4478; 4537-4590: 0.04 mag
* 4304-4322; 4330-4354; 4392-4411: -0.22 mag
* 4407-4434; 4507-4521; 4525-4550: -0.11 mag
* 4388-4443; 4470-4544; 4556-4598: -0.14 mag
